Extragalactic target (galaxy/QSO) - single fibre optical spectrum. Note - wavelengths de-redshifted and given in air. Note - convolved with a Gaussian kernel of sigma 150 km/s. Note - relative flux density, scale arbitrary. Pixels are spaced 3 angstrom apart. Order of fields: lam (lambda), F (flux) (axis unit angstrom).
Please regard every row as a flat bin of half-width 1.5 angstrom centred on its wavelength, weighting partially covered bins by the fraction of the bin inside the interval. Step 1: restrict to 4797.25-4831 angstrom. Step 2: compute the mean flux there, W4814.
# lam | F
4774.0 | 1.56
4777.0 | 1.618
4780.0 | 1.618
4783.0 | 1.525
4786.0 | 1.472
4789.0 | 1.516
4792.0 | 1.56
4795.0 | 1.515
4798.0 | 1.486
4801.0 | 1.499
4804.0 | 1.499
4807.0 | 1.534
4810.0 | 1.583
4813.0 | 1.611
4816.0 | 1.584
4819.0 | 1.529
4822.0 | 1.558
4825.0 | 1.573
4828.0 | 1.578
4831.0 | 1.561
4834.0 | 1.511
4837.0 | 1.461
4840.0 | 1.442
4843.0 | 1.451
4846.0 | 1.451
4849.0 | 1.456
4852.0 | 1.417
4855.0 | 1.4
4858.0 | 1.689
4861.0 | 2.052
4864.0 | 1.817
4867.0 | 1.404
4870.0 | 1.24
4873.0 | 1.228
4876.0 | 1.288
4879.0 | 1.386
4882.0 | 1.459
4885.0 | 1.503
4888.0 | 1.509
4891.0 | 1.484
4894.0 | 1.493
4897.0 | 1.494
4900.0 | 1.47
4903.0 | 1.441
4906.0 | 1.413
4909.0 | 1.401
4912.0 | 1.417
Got 1.55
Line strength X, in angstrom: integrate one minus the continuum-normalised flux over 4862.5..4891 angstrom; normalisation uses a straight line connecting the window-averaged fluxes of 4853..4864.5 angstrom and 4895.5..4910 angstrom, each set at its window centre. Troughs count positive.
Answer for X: 3.1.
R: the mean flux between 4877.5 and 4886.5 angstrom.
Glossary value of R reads 1.45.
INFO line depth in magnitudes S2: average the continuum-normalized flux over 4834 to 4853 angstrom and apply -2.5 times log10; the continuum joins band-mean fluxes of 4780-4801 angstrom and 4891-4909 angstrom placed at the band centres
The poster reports 0.03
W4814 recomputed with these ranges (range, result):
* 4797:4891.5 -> 1.51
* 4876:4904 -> 1.46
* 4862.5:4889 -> 1.42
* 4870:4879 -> 1.28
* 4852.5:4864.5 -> 1.71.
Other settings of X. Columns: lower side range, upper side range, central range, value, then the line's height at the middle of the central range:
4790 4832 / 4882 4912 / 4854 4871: -1.3 angstrom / 1.5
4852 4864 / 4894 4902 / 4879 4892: 0.6 angstrom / 1.55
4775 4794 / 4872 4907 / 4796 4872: -1.9 angstrom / 1.5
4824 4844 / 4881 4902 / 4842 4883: 0.5 angstrom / 1.5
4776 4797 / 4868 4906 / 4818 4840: -0.6 angstrom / 1.49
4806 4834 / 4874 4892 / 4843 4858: 0.4 angstrom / 1.5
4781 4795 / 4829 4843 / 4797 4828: -0.9 angstrom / 1.51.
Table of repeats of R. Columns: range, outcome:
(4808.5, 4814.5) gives 1.6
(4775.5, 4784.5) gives 1.59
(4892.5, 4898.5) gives 1.49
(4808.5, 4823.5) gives 1.57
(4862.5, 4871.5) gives 1.49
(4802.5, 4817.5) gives 1.56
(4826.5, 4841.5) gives 1.51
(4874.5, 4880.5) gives 1.34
